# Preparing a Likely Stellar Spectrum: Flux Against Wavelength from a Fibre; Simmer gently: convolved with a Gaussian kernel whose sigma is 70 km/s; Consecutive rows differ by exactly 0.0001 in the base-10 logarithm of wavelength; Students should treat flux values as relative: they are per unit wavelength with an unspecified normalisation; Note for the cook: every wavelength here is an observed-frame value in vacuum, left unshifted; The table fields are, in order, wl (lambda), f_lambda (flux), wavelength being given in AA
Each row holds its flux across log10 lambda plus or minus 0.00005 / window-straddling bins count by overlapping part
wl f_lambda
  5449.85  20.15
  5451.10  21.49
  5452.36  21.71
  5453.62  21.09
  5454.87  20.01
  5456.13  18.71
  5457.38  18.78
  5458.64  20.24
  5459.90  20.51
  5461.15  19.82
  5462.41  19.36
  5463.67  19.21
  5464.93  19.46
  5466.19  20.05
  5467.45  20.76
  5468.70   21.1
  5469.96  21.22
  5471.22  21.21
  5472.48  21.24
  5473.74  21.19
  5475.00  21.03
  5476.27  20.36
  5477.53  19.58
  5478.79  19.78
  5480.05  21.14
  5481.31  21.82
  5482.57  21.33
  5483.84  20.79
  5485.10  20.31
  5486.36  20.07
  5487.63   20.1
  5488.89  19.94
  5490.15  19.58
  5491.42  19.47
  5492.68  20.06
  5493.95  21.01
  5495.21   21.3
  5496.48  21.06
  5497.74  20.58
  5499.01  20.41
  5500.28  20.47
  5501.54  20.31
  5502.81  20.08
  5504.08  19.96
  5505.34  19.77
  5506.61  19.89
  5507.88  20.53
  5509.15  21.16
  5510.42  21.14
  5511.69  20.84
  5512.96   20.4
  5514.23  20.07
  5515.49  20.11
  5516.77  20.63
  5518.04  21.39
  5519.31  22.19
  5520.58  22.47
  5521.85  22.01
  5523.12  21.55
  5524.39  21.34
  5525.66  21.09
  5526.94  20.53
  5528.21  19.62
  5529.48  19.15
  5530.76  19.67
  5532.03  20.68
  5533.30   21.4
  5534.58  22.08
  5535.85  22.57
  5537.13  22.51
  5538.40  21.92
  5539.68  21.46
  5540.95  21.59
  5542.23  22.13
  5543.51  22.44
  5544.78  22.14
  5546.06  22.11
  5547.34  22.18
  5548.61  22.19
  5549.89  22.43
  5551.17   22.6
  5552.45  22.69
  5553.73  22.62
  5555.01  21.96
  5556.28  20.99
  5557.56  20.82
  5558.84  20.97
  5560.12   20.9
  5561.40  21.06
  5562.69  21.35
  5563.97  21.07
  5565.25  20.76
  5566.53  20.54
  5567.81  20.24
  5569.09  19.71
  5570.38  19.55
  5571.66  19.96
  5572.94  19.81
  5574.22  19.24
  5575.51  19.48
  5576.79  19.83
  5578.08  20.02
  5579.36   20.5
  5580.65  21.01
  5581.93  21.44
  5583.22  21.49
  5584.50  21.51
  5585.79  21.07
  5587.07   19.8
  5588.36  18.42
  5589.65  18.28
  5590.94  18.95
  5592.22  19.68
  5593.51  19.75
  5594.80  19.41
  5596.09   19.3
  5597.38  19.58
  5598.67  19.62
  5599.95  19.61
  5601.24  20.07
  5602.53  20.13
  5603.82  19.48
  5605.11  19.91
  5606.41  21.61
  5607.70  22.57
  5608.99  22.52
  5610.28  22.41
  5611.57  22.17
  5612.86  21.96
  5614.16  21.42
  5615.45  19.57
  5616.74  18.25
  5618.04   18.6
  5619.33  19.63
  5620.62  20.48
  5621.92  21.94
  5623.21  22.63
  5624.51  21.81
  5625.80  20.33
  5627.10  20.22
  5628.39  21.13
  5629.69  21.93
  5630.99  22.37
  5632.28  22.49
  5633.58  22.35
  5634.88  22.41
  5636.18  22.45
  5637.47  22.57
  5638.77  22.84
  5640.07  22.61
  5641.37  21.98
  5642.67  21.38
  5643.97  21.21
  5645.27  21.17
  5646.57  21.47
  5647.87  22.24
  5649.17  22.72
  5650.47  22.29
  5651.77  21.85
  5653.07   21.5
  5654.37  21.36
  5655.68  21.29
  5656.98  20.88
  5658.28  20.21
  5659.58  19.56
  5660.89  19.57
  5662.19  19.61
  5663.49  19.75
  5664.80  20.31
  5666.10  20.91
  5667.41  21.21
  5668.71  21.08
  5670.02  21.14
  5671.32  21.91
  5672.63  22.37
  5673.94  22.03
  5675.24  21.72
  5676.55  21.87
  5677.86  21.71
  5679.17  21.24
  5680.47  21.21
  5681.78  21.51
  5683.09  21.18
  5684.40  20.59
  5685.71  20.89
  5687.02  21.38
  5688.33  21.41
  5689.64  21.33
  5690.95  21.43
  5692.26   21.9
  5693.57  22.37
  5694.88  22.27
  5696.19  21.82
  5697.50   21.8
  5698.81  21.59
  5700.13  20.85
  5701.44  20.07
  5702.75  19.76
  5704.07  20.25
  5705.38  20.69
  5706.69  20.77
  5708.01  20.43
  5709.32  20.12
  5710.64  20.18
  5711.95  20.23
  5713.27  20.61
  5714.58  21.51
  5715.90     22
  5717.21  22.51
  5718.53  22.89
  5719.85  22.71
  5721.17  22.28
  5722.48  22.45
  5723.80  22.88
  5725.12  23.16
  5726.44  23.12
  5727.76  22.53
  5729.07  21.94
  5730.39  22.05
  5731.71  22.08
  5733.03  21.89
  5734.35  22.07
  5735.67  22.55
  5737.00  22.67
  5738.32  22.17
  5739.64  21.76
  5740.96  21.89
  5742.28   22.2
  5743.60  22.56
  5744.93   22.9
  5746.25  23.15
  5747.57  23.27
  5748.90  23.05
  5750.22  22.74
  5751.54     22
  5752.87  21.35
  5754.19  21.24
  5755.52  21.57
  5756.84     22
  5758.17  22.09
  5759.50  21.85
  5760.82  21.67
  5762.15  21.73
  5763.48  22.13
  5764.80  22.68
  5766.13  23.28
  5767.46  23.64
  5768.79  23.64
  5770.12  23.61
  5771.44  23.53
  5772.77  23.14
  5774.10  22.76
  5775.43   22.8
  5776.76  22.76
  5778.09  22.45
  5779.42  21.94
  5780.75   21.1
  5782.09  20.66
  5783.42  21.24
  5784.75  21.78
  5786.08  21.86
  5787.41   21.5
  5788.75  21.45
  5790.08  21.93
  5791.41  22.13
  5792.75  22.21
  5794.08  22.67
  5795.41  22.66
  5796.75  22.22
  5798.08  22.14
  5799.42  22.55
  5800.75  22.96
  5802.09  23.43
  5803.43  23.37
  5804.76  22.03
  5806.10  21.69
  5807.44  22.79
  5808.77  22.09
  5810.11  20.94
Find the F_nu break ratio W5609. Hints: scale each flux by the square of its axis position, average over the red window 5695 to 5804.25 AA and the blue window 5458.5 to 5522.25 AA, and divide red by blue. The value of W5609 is 1.18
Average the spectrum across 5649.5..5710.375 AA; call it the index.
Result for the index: 21.1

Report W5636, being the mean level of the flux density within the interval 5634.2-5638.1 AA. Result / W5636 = 22.5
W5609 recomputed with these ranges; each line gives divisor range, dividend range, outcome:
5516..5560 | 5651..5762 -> 1.06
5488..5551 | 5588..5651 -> 1.03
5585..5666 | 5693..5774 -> 1.10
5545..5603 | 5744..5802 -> 1.17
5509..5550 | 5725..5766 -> 1.13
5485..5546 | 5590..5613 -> 1.01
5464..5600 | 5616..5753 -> 1.10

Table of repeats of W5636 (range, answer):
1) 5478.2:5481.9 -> 20.9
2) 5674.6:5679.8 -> 21.6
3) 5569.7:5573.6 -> 19.8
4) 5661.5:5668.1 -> 20.4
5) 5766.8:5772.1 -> 23.6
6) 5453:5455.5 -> 20.6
